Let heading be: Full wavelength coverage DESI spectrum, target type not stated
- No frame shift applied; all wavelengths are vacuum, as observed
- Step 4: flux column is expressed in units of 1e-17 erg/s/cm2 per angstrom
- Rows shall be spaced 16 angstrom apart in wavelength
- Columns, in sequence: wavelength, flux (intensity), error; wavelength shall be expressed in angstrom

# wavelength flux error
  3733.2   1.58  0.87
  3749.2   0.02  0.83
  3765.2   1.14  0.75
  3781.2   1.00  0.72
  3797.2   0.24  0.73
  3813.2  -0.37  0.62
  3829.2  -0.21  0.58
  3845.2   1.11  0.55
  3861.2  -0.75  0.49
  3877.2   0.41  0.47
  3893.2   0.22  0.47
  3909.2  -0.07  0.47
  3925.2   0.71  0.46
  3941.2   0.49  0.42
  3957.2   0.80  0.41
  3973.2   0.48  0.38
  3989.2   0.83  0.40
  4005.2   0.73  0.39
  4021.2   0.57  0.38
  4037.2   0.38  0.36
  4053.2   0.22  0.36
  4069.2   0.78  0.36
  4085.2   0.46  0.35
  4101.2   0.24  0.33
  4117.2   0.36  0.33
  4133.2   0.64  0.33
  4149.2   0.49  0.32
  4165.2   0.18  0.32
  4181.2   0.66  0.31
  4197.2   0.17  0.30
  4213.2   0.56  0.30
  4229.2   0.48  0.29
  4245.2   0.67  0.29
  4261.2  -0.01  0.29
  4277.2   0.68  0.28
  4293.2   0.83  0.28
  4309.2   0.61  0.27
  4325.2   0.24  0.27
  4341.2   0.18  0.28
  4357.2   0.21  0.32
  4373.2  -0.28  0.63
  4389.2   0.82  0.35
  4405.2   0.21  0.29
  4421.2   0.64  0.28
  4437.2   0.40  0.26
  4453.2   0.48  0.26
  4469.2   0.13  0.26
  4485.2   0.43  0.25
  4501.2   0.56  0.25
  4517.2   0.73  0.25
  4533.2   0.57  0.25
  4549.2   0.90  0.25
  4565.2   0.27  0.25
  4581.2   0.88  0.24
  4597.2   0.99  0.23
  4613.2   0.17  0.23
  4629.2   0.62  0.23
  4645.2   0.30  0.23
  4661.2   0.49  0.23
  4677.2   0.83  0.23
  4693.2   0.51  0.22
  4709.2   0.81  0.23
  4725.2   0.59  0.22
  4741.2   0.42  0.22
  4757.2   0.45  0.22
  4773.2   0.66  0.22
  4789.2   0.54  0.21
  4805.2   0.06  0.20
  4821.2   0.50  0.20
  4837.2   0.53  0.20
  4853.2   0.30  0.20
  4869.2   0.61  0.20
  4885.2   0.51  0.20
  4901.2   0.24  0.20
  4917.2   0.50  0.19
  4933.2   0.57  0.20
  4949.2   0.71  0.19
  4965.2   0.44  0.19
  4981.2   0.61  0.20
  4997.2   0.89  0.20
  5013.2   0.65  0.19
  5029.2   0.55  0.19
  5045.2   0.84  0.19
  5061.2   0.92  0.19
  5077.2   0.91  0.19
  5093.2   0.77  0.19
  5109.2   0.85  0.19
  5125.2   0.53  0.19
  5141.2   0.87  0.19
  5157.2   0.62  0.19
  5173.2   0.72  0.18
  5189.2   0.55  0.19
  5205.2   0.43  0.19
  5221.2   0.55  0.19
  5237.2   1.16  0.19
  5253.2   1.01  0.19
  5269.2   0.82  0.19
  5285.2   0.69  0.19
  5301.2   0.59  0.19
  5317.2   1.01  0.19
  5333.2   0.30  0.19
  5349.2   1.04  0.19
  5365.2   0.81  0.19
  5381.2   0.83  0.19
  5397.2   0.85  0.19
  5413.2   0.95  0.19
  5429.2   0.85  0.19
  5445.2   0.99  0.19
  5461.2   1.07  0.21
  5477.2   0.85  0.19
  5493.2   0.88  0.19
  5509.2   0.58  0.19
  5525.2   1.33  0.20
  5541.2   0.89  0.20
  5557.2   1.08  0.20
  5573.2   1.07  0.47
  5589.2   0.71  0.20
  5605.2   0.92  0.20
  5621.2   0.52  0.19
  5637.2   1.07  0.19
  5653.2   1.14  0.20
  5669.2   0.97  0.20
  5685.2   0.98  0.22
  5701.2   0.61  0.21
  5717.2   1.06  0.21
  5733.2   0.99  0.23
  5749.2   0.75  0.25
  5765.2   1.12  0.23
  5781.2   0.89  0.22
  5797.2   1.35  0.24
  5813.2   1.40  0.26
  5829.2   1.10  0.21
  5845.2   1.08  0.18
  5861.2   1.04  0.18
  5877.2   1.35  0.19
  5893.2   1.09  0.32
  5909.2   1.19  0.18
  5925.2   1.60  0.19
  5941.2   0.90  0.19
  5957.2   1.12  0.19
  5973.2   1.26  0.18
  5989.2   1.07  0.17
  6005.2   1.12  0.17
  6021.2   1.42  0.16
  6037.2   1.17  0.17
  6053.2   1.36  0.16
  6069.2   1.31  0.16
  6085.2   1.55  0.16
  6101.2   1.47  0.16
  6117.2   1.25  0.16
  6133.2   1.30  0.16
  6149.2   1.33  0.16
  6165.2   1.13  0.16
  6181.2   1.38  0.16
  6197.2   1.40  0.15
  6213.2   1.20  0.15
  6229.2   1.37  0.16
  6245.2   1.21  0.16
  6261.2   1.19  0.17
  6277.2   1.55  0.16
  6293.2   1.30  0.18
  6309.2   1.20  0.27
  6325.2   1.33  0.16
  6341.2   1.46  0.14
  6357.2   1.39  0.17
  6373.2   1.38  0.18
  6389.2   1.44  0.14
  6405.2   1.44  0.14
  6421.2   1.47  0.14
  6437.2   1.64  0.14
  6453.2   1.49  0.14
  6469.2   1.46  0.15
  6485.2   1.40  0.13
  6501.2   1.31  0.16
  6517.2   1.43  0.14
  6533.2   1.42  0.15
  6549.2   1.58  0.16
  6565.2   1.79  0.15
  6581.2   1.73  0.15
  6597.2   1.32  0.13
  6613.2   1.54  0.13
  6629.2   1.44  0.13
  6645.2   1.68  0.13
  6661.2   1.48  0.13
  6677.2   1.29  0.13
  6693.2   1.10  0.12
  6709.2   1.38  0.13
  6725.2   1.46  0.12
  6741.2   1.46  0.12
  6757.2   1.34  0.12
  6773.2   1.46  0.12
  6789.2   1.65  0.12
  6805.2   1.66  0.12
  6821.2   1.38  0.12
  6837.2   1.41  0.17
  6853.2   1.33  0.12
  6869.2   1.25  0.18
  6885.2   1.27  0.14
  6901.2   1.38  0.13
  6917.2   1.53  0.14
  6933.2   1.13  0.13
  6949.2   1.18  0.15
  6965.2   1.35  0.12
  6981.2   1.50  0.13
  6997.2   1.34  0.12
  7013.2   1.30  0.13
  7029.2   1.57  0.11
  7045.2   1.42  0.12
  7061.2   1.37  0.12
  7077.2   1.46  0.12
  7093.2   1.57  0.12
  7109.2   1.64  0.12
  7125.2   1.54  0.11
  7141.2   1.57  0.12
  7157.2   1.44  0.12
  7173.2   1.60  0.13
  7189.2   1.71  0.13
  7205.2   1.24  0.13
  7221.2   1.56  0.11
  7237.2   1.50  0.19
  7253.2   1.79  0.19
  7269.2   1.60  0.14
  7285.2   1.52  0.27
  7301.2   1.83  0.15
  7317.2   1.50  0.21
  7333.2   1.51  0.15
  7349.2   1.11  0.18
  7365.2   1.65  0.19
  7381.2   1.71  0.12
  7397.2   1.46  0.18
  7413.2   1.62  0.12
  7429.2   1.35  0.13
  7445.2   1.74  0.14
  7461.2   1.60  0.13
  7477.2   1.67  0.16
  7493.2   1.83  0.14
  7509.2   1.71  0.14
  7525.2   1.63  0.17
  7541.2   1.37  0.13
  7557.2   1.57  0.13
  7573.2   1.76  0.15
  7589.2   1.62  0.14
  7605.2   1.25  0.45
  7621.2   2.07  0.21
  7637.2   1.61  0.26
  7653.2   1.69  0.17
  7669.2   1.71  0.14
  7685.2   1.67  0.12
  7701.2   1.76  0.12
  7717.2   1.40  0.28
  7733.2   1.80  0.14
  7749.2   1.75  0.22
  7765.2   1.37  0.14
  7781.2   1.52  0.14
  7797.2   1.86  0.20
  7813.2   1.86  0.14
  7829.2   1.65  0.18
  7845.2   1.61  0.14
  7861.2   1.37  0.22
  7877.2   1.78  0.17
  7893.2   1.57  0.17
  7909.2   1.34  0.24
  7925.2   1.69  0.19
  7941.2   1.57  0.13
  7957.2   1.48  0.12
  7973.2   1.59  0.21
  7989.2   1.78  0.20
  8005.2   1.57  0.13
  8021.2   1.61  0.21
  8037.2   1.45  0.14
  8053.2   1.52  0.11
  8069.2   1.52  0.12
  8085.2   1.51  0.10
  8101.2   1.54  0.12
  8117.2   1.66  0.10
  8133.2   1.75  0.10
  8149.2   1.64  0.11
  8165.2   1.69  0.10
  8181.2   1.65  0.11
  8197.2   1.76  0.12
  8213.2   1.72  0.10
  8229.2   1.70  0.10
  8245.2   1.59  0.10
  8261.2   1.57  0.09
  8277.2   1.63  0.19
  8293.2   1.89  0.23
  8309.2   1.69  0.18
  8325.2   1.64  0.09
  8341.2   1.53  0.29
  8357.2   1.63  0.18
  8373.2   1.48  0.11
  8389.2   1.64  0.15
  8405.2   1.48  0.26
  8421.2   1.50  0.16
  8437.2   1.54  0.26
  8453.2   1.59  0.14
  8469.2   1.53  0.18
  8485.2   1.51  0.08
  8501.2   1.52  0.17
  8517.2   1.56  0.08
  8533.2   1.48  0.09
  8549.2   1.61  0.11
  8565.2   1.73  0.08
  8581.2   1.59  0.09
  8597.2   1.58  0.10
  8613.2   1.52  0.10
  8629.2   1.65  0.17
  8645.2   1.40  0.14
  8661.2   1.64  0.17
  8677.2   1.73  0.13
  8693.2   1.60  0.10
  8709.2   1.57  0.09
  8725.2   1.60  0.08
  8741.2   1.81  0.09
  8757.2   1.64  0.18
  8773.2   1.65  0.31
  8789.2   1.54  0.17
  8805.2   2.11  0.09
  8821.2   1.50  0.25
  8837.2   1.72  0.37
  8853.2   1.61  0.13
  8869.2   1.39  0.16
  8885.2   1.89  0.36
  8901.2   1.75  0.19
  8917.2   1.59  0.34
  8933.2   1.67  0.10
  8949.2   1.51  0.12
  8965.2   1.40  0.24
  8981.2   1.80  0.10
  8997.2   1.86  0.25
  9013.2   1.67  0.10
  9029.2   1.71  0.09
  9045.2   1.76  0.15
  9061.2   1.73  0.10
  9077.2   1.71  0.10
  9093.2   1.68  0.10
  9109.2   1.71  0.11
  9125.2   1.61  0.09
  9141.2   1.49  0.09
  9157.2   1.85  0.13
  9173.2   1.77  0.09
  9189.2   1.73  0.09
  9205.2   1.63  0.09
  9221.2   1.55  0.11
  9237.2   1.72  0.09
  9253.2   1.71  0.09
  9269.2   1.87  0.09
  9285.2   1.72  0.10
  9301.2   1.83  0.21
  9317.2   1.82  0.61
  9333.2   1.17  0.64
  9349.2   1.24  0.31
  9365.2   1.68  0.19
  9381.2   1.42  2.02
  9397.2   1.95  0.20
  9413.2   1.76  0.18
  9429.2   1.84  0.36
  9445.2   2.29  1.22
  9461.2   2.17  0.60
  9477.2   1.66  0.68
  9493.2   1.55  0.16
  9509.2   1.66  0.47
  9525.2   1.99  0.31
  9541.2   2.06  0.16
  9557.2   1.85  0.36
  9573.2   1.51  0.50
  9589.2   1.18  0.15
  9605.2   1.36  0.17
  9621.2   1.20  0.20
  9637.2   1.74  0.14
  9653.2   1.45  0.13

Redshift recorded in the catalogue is 0.342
